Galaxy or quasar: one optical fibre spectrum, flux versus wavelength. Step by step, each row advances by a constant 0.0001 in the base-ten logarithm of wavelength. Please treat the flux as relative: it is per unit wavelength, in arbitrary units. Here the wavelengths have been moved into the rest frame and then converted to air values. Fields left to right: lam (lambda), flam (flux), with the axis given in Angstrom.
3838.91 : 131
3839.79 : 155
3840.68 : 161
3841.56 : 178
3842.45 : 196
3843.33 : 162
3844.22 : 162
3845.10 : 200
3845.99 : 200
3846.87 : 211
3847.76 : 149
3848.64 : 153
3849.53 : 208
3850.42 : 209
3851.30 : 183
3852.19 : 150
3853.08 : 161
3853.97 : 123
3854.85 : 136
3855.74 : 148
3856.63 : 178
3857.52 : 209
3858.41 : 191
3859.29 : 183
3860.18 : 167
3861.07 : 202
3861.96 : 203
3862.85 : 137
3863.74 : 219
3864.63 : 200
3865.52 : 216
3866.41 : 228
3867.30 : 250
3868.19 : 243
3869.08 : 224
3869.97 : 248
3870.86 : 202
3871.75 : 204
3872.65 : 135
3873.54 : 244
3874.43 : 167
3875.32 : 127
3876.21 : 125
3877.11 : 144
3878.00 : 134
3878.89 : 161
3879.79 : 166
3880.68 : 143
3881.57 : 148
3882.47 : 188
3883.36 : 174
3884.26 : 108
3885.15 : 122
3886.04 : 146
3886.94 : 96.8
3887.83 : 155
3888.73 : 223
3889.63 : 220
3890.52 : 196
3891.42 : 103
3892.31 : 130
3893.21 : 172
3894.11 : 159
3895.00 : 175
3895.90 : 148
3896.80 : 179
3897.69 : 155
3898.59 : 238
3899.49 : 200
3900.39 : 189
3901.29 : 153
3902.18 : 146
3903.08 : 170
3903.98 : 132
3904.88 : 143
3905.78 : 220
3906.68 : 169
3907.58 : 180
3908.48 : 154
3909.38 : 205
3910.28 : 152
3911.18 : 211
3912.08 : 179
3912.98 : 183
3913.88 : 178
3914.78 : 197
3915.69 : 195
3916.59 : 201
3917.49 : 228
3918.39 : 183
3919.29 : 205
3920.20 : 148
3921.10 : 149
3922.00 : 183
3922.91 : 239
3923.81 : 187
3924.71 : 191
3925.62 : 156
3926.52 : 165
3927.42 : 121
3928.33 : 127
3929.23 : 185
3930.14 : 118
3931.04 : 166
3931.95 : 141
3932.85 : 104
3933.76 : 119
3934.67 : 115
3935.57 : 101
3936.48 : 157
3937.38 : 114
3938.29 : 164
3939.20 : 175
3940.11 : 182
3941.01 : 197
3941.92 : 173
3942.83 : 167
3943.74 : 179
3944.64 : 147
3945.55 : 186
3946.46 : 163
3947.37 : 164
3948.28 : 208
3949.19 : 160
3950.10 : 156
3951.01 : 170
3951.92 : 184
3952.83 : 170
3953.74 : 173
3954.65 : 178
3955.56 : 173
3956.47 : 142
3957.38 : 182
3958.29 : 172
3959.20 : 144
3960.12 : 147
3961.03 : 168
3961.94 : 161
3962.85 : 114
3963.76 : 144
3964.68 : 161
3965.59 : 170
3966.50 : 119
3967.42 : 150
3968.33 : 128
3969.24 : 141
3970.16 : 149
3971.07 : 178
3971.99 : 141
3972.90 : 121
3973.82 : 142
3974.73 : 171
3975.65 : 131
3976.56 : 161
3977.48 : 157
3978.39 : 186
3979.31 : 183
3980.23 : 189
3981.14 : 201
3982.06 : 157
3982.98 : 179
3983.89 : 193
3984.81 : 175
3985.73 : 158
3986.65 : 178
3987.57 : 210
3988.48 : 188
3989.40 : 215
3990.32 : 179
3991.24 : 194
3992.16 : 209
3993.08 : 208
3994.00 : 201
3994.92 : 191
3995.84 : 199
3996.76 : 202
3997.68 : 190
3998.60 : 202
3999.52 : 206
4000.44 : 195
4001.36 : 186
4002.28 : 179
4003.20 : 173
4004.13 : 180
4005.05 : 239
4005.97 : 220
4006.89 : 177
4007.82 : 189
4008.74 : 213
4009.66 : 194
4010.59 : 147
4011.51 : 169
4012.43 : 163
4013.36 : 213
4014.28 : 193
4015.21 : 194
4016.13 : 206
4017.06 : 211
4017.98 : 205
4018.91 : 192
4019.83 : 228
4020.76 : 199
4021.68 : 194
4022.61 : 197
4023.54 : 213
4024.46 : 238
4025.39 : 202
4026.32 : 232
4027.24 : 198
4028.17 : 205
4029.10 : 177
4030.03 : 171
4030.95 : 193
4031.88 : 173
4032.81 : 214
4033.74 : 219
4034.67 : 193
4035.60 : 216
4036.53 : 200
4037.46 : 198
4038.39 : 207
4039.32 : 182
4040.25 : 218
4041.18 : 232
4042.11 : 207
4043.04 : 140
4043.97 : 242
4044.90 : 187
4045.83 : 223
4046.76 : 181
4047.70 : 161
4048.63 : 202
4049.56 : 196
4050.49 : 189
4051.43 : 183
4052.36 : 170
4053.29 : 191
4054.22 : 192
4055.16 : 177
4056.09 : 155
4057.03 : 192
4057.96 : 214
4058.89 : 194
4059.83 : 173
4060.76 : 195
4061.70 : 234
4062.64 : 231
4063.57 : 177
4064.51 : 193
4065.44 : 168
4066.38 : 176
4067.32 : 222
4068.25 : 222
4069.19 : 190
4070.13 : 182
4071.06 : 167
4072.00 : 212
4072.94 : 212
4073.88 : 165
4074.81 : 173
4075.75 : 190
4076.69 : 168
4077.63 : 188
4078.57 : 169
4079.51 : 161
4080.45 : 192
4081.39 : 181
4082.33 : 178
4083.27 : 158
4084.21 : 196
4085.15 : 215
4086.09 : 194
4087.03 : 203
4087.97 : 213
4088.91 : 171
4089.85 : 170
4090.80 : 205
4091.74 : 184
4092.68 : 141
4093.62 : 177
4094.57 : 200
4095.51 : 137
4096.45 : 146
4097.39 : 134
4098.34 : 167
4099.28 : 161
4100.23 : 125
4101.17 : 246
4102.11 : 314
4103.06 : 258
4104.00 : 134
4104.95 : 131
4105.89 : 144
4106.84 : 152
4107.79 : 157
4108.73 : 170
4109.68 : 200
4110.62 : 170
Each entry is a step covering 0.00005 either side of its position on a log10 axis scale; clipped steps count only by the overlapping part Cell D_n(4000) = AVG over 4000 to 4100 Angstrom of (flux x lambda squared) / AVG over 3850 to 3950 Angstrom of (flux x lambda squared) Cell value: 1.2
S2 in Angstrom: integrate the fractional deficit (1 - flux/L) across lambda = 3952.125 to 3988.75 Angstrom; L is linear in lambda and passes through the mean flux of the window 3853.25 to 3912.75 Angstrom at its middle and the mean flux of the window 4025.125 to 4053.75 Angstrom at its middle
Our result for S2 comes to 4.84 Angstrom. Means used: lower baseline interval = 174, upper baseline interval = 197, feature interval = 162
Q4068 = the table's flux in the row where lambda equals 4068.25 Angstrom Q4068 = 222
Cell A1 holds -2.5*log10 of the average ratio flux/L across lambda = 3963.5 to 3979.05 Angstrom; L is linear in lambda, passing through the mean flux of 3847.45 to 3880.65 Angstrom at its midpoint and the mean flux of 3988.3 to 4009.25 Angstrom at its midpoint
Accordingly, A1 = 0.28 mag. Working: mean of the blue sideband 181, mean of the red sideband 197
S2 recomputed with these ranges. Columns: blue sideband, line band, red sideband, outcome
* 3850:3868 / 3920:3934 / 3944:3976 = 0.8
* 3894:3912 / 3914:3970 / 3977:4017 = 5.7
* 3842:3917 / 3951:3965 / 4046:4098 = 1.4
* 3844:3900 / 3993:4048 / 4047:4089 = -3.7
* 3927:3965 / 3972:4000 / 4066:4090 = -2.7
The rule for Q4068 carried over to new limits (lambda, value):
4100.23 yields 125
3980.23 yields 189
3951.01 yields 170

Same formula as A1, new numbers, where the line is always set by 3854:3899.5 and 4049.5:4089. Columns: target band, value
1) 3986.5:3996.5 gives -0.08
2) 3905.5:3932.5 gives 0.01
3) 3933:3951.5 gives 0.13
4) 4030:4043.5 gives -0.07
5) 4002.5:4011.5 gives -0.04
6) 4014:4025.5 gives -0.11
